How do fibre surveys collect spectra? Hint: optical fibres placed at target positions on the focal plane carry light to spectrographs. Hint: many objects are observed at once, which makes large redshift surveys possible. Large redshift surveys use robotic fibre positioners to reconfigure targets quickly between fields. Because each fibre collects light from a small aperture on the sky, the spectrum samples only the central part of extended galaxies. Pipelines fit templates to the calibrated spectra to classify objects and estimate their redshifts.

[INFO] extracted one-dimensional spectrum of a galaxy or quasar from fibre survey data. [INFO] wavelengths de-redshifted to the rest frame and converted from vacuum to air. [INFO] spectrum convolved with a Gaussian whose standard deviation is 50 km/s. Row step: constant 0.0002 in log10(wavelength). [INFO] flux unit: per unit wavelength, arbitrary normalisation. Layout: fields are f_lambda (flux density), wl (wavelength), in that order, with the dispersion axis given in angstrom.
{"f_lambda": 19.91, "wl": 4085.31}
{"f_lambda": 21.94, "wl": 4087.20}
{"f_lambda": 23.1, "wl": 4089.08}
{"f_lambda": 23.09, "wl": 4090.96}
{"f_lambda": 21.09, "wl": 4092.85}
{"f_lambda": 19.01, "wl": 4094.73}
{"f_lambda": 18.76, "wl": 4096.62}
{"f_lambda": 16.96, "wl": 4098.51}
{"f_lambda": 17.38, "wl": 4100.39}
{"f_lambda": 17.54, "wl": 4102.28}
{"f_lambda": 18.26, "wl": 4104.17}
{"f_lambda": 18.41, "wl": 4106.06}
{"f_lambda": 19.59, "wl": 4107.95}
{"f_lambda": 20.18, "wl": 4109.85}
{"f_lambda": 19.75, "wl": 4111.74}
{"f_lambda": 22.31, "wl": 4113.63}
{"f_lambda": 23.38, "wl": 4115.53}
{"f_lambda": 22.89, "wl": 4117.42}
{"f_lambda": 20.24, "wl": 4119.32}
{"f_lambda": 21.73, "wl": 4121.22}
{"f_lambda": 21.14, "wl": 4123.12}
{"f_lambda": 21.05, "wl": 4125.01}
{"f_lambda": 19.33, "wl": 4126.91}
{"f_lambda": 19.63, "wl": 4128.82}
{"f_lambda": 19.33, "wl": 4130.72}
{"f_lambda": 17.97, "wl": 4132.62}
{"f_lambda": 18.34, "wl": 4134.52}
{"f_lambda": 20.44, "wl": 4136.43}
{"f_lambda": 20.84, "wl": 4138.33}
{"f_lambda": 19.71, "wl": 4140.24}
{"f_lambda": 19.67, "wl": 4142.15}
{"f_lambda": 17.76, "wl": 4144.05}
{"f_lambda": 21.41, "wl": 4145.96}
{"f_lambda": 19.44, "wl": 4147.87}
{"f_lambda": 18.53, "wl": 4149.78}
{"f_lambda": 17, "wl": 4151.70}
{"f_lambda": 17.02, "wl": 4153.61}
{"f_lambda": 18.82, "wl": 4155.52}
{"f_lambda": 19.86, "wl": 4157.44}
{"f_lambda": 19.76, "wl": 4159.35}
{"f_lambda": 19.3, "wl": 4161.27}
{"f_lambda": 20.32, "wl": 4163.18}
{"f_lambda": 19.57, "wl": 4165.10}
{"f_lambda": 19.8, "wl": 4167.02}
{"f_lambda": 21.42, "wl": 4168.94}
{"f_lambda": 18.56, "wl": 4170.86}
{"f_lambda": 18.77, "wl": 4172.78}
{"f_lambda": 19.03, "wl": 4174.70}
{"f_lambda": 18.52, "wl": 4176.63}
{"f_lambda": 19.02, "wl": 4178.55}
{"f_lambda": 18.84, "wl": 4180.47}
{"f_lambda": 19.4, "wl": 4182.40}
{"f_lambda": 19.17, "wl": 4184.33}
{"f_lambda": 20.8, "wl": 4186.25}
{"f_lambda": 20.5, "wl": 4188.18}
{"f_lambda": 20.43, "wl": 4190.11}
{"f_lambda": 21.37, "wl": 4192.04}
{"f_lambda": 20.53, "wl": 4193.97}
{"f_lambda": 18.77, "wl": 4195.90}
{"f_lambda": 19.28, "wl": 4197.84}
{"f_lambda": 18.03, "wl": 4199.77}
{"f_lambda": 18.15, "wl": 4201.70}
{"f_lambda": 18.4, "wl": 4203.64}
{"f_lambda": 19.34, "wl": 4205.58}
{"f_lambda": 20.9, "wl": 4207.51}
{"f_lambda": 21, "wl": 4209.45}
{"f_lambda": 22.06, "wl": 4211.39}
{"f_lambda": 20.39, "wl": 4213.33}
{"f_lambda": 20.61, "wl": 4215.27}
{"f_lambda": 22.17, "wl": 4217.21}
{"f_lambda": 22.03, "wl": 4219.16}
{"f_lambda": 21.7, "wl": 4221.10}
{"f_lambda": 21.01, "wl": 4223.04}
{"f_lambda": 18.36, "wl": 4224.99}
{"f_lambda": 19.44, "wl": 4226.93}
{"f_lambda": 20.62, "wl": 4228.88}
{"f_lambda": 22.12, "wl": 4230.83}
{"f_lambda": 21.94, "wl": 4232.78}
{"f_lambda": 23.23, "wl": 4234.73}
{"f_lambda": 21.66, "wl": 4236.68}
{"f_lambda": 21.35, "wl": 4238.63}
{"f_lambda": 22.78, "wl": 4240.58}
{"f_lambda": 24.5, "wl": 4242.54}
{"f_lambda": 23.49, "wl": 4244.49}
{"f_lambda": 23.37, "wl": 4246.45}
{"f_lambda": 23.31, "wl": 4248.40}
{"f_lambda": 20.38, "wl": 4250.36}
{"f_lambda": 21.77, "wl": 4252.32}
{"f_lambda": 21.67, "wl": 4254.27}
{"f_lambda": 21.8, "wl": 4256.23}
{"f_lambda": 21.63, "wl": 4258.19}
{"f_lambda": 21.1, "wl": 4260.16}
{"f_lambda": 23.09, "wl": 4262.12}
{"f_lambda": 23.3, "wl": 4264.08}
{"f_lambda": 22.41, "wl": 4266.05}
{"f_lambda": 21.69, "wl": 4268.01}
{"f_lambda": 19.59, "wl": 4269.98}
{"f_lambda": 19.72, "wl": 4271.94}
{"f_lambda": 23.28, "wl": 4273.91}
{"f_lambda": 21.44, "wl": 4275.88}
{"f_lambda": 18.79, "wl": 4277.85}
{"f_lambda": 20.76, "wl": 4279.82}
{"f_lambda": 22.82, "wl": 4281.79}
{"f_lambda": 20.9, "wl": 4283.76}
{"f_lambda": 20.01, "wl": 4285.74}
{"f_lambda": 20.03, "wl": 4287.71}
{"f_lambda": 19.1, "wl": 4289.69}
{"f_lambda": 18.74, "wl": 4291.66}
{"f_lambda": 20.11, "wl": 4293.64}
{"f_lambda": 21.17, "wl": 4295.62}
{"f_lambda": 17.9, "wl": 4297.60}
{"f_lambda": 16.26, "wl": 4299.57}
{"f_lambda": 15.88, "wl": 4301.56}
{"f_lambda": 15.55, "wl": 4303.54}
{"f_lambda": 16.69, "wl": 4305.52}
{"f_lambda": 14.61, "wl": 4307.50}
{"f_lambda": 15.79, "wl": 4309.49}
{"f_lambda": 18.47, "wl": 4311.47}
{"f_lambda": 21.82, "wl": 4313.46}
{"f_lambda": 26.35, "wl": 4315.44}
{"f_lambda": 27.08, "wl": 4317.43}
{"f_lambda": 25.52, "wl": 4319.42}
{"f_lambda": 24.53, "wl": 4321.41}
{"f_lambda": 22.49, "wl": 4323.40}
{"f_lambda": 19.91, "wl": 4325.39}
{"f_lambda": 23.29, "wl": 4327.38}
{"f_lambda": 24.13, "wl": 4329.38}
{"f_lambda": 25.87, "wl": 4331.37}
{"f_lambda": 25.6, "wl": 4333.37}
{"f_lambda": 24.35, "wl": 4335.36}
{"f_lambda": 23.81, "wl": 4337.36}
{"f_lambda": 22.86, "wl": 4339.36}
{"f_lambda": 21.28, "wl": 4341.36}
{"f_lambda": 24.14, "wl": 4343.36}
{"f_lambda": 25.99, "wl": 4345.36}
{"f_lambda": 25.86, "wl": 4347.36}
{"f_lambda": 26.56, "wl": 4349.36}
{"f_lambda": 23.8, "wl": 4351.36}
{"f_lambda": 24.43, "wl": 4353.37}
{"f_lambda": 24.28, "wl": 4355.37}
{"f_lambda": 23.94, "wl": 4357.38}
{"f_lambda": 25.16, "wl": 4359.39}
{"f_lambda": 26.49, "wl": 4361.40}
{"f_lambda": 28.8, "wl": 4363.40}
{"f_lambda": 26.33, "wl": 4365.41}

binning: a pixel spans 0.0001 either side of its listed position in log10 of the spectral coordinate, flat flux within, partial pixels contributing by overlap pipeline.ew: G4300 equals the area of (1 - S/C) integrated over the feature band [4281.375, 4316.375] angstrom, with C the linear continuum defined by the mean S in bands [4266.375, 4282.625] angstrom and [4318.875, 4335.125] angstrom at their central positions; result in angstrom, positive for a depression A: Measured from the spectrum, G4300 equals 5.3 angstrom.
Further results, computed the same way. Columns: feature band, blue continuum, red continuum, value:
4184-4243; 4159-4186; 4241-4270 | 0.4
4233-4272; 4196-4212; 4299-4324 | -4.6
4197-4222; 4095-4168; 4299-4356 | 0.4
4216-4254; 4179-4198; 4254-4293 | -2.4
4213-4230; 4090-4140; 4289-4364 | 0.3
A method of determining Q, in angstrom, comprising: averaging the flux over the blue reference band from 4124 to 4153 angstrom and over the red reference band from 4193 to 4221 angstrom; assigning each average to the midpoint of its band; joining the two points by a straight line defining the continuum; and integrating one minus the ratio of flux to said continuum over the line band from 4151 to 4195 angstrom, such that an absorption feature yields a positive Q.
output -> 0.6 angstrom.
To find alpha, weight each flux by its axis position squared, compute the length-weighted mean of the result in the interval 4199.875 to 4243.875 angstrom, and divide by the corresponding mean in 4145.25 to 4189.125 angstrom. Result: 1.12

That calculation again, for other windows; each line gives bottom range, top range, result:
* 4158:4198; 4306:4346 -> 1.24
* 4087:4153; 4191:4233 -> 1.07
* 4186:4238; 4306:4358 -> 1.20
